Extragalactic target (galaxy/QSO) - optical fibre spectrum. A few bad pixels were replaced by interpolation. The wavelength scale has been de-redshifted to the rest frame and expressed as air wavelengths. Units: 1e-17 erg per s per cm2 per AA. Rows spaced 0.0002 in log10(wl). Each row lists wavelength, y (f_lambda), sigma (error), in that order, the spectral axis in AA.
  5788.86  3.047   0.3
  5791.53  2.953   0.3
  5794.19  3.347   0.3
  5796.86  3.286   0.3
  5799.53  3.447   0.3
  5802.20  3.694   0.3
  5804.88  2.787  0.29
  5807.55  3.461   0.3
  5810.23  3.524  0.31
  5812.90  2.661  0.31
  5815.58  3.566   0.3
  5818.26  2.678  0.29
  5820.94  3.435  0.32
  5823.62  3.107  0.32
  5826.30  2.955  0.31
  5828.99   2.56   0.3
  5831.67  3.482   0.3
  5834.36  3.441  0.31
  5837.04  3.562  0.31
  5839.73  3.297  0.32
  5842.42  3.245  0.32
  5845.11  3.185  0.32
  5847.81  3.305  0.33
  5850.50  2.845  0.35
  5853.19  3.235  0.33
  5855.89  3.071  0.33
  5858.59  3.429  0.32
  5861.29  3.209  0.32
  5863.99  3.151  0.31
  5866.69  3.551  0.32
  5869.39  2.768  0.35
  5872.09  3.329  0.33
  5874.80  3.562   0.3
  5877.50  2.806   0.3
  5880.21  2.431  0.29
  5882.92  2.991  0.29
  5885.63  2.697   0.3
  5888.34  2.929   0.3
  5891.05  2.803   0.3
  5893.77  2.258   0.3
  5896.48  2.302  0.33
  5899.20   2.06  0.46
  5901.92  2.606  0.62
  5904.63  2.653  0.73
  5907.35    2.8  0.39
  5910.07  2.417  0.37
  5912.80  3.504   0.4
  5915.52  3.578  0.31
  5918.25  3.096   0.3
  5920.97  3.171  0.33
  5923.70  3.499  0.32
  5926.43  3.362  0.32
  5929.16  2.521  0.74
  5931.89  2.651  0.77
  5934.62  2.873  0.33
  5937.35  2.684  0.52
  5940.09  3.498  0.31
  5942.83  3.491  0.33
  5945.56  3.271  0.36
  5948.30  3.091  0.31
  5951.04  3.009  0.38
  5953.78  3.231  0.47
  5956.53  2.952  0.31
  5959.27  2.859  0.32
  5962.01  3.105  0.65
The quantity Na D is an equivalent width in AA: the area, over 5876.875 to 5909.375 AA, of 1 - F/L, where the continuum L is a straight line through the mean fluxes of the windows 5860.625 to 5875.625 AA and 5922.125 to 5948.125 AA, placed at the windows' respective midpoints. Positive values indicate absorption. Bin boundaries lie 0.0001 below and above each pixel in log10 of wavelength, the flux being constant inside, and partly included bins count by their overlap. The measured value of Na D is 6.0 AA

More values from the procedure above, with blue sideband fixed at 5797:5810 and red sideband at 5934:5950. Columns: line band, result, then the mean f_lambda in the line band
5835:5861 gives 0.37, 3.25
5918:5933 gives 0.62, 3.05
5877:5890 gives 1.90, 2.77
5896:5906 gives 2.50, 2.42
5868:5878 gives 0.35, 3.15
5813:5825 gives 0.69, 3.14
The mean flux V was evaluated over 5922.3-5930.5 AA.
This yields 3.13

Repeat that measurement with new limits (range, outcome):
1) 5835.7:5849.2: 3.32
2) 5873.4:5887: 2.9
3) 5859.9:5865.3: 3.18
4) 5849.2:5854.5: 3.04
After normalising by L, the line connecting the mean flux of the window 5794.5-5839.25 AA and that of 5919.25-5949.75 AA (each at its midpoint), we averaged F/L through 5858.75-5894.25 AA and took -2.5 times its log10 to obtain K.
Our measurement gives 0.06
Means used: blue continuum 3.23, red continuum 3.1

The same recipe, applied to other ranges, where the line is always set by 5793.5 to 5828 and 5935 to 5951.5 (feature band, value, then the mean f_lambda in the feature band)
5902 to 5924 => 0.05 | 3.04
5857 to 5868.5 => -0.04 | 3.31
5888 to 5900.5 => 0.29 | 2.43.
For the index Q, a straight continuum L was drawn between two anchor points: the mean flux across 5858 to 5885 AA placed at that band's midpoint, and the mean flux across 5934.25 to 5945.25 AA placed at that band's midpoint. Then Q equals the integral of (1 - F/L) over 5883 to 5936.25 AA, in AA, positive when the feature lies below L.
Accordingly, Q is 5.2 AA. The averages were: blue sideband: 3.1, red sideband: 3.17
